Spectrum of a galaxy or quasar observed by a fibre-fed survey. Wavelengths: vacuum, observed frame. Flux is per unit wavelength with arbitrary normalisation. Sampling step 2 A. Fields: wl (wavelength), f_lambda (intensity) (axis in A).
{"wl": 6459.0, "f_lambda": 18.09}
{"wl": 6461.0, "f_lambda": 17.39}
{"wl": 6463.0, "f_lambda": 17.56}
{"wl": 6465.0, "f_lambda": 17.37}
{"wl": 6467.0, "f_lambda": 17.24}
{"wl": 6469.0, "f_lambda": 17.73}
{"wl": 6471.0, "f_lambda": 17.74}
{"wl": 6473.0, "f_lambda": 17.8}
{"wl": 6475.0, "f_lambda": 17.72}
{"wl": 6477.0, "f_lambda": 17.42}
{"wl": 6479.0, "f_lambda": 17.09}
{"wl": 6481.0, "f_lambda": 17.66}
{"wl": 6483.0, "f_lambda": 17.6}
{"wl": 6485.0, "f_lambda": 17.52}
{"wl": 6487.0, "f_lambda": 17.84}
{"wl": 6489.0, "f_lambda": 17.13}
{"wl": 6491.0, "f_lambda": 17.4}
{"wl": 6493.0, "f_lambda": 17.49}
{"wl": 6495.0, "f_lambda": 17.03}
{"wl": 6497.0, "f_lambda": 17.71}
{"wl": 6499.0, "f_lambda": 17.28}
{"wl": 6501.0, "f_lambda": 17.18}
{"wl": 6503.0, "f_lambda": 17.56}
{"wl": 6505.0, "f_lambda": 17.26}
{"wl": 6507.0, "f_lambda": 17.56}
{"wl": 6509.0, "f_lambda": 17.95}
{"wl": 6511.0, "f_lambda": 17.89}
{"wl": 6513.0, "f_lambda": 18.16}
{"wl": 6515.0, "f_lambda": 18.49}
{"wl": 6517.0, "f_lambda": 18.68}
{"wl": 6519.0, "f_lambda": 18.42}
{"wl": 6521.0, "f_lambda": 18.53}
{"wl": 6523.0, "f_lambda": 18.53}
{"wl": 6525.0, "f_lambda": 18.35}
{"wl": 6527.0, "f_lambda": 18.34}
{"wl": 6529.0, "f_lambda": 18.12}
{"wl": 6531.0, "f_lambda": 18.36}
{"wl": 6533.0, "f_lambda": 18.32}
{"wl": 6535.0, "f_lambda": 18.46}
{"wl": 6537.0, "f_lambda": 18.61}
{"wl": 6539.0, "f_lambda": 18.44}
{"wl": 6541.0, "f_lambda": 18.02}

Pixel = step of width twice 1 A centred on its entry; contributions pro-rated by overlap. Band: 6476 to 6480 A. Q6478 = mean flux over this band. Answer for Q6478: 17.3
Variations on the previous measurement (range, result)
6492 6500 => 17.4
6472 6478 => 17.6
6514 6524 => 18.5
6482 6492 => 17.5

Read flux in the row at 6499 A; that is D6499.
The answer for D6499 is 17.28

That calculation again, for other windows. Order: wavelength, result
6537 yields 18.61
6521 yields 18.53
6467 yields 17.24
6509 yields 17.95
